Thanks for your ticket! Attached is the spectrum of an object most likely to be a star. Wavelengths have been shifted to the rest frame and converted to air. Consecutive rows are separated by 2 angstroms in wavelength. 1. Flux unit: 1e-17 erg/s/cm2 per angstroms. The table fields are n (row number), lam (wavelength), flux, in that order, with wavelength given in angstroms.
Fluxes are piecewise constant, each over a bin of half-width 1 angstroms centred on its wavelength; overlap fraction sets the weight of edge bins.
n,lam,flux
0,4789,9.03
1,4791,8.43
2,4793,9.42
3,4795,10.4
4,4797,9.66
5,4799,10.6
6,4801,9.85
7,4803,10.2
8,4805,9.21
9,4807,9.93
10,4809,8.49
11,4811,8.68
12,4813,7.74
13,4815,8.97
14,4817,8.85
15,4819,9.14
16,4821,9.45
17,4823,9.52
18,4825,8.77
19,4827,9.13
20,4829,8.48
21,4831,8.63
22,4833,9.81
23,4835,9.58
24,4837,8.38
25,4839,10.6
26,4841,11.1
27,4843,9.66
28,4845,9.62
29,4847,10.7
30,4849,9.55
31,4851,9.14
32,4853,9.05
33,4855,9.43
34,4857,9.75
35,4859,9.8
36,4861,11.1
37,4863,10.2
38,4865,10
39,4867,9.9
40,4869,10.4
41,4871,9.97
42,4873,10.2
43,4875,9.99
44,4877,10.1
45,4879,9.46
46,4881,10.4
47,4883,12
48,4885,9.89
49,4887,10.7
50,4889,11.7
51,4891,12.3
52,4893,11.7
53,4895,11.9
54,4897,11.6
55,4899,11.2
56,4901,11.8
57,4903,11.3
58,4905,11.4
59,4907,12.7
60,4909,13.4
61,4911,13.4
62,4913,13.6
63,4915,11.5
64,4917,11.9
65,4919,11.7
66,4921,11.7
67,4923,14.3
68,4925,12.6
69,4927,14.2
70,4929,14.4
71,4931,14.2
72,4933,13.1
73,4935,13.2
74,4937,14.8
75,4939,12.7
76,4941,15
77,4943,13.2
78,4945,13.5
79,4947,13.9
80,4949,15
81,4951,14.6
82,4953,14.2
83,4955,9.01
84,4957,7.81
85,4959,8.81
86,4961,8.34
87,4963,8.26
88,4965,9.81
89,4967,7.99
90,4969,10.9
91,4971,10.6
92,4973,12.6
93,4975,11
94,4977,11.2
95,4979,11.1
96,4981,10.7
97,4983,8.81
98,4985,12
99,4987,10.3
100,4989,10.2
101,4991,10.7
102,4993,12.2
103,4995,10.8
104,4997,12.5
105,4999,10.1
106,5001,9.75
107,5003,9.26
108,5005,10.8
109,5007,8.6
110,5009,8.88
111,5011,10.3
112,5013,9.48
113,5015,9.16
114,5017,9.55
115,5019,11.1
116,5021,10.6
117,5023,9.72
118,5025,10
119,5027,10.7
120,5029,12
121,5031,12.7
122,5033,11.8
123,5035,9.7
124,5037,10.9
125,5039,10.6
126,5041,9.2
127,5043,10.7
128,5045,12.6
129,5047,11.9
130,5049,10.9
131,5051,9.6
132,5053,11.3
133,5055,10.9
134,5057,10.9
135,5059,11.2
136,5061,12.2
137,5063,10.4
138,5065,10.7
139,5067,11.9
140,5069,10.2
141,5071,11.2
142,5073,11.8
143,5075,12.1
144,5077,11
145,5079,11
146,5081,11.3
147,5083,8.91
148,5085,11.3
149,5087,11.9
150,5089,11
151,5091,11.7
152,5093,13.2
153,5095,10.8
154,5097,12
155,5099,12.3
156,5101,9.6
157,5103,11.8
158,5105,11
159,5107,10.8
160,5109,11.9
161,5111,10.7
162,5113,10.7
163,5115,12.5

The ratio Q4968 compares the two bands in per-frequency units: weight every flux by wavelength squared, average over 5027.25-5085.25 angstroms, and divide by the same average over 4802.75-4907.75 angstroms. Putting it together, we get 1.19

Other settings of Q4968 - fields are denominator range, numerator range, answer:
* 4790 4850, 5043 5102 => 1.32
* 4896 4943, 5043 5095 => 0.93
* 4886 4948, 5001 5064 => 0.87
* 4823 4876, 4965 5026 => 1.13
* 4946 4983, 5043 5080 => 1.08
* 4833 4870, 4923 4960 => 1.37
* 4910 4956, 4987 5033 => 0.81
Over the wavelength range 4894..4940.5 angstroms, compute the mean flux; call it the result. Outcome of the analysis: 12.7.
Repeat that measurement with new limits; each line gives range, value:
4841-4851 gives 9.93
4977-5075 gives 10.7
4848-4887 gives 10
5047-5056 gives 10.8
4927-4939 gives 13.9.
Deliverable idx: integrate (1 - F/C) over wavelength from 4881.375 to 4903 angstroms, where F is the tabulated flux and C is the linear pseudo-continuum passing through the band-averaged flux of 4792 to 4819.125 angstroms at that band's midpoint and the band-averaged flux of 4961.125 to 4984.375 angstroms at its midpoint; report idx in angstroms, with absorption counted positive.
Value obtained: -3.6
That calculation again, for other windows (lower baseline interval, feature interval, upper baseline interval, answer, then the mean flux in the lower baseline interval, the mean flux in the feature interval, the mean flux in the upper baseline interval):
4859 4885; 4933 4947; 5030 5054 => -4.2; 10.3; 13.7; 11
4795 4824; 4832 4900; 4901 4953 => 5.4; 9.34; 10.3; 13.2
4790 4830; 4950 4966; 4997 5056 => 0.0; 9.25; 10.1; 10.5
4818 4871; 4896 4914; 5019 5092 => -4.0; 9.66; 12.3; 11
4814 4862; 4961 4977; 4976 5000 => 0.9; 9.51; 10.1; 10.9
